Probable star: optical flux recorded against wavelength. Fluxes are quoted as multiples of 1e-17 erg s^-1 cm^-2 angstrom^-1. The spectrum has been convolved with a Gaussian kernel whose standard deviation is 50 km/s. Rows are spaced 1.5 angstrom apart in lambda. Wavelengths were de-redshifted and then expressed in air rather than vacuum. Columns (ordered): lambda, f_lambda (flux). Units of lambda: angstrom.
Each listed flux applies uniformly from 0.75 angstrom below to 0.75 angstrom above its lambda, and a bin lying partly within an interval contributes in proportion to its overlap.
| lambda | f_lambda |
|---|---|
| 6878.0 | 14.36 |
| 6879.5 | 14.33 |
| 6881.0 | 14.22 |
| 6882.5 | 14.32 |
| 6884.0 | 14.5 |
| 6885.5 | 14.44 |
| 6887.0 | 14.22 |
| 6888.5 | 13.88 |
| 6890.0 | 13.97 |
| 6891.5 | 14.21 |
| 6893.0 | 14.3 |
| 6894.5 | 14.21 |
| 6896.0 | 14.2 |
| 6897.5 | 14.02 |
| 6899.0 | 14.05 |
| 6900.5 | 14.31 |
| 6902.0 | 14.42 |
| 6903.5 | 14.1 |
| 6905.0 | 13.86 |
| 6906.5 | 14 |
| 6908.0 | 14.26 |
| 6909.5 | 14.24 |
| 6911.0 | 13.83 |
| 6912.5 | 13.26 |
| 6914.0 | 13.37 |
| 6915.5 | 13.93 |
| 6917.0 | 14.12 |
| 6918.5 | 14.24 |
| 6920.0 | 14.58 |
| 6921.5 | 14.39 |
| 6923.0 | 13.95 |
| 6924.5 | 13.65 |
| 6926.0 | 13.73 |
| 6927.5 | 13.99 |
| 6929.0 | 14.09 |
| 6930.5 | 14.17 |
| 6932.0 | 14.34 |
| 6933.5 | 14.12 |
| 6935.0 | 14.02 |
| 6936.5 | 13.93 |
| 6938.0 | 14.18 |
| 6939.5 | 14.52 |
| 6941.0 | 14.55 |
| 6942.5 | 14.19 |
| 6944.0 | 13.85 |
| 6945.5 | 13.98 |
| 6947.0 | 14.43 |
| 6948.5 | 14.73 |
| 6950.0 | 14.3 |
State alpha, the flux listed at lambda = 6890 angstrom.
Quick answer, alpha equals 13.97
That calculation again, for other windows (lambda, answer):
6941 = 14.55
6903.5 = 14.1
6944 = 13.85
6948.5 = 14.73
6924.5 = 13.65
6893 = 14.3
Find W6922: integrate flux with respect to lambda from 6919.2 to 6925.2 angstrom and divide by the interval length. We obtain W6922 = 14.1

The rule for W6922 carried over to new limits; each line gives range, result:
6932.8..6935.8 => 14.1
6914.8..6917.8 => 14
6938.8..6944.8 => 14.3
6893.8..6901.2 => 14.2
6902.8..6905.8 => 14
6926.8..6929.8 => 14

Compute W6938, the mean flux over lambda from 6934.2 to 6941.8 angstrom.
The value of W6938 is 14.2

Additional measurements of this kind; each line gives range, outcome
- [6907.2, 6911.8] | 14.1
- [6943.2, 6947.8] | 14.1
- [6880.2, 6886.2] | 14.4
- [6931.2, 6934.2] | 14.2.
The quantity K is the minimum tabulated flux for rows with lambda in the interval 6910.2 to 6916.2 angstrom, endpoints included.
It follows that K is 13.26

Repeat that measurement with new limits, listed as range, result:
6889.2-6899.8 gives 13.97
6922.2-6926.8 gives 13.65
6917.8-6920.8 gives 14.24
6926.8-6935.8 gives 13.99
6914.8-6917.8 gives 13.93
